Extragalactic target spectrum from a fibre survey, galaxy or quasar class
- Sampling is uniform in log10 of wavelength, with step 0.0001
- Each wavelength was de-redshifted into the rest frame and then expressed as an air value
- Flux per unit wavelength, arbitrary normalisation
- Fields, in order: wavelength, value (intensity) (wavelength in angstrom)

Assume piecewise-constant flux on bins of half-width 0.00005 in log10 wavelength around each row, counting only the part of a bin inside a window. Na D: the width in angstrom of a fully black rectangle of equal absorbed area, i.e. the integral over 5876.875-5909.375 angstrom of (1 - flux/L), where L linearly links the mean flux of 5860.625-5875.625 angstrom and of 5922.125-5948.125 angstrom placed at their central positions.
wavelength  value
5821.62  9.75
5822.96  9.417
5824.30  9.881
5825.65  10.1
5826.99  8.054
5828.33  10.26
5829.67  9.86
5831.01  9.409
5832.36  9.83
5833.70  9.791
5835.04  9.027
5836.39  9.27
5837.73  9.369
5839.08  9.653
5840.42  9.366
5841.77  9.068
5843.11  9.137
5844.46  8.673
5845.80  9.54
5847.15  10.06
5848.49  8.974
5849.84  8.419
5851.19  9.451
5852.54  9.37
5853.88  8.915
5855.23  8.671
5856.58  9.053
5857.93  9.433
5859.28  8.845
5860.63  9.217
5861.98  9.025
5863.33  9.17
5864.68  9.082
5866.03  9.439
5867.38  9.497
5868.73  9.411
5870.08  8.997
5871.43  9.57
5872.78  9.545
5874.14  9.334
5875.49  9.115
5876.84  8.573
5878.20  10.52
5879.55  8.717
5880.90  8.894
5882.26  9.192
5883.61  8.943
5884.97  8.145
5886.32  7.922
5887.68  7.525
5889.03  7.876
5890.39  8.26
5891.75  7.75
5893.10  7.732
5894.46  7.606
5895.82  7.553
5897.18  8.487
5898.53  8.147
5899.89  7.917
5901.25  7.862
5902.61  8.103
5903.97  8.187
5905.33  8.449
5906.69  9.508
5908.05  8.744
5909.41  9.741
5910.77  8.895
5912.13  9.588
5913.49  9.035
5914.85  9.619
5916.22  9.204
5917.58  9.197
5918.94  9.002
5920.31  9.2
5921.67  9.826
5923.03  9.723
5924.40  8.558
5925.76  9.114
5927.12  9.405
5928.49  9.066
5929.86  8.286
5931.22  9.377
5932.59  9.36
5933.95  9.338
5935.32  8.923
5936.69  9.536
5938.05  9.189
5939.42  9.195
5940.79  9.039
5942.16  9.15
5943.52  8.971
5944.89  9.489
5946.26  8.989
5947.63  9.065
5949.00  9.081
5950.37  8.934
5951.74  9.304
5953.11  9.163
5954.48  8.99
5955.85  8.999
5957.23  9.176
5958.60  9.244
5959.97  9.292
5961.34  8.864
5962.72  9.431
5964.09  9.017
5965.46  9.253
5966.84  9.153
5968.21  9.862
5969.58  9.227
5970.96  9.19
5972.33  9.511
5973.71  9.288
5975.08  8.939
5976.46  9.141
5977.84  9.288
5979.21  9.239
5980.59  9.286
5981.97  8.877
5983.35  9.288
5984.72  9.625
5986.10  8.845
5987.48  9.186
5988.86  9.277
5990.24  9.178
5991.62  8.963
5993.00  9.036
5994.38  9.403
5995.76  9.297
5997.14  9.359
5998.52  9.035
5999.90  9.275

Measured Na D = 3.0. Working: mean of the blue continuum 9.29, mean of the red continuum 9.15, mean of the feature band 8.38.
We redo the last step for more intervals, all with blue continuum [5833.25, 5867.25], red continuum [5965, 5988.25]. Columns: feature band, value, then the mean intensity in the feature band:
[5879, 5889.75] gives 1.0 angstrom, 8.4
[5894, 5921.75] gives 1.4 angstrom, 8.74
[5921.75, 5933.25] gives 0.1 angstrom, 9.15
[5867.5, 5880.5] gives -0.1 angstrom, 9.31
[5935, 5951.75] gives 0.2 angstrom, 9.14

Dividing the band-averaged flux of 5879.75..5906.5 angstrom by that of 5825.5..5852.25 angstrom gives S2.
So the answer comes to 0.9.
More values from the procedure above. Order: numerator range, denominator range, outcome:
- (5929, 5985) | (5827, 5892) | 1.01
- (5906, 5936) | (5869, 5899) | 1.07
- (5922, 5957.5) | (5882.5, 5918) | 1.08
